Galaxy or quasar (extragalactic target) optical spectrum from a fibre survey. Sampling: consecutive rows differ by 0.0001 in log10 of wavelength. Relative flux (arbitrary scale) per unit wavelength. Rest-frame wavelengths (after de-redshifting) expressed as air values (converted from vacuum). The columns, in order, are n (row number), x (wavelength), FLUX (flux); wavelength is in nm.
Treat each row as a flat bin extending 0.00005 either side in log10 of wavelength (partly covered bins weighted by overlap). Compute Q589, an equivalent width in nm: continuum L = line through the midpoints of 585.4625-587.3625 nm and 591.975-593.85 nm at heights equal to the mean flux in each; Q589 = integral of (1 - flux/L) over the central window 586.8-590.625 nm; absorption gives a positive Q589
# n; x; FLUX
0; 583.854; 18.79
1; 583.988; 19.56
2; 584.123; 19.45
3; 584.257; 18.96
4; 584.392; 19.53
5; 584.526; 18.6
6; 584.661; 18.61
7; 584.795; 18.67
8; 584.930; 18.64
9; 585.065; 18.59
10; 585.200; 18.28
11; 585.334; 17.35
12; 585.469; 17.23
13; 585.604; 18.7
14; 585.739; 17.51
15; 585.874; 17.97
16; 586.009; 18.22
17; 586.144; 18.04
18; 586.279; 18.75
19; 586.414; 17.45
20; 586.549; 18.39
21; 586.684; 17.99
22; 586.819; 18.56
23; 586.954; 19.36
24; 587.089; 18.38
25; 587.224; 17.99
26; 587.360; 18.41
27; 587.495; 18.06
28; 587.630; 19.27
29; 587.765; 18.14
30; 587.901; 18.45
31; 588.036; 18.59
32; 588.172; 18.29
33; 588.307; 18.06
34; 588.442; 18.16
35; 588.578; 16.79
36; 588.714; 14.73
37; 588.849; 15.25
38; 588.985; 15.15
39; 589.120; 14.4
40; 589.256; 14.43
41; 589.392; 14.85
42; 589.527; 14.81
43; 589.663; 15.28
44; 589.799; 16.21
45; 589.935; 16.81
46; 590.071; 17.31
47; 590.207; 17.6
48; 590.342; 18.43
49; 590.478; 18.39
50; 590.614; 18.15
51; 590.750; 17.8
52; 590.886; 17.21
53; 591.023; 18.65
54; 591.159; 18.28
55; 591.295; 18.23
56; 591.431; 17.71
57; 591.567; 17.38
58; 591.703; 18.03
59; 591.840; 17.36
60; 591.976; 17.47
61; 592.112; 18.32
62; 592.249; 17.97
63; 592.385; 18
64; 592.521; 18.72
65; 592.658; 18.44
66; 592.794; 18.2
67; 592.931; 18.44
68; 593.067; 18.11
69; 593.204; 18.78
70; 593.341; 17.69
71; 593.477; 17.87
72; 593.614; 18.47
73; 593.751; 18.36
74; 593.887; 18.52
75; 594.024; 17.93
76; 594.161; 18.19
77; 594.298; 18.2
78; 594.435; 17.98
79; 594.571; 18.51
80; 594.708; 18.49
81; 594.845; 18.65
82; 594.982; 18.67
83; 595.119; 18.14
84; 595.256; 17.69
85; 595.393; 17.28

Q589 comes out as 0.23 nm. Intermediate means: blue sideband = 18.2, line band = 17.2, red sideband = 18.2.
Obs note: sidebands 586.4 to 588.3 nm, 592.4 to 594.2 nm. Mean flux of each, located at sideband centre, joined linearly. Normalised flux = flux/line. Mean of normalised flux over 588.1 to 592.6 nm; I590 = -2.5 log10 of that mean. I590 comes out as 0.076 mag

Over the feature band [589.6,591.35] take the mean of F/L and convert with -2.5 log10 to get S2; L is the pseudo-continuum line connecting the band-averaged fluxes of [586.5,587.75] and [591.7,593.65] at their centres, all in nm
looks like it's 0.04 mag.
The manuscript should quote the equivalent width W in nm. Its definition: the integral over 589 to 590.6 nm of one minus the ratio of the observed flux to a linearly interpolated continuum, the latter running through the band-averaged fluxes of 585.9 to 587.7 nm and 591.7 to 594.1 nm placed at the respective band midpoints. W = 0.18 nm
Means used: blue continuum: 18.4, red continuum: 18.1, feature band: 16.3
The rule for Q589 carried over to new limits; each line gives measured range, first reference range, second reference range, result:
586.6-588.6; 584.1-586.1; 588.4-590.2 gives -0.18 nm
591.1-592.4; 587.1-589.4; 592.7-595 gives 0.00 nm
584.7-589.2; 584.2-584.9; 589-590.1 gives -0.16 nm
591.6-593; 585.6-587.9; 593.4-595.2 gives 0.02 nm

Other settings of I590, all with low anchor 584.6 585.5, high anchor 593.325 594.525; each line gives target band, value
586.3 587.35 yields -0.006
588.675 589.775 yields 0.216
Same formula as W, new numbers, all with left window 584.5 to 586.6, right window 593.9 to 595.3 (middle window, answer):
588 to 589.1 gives 0.09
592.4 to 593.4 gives 0.00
